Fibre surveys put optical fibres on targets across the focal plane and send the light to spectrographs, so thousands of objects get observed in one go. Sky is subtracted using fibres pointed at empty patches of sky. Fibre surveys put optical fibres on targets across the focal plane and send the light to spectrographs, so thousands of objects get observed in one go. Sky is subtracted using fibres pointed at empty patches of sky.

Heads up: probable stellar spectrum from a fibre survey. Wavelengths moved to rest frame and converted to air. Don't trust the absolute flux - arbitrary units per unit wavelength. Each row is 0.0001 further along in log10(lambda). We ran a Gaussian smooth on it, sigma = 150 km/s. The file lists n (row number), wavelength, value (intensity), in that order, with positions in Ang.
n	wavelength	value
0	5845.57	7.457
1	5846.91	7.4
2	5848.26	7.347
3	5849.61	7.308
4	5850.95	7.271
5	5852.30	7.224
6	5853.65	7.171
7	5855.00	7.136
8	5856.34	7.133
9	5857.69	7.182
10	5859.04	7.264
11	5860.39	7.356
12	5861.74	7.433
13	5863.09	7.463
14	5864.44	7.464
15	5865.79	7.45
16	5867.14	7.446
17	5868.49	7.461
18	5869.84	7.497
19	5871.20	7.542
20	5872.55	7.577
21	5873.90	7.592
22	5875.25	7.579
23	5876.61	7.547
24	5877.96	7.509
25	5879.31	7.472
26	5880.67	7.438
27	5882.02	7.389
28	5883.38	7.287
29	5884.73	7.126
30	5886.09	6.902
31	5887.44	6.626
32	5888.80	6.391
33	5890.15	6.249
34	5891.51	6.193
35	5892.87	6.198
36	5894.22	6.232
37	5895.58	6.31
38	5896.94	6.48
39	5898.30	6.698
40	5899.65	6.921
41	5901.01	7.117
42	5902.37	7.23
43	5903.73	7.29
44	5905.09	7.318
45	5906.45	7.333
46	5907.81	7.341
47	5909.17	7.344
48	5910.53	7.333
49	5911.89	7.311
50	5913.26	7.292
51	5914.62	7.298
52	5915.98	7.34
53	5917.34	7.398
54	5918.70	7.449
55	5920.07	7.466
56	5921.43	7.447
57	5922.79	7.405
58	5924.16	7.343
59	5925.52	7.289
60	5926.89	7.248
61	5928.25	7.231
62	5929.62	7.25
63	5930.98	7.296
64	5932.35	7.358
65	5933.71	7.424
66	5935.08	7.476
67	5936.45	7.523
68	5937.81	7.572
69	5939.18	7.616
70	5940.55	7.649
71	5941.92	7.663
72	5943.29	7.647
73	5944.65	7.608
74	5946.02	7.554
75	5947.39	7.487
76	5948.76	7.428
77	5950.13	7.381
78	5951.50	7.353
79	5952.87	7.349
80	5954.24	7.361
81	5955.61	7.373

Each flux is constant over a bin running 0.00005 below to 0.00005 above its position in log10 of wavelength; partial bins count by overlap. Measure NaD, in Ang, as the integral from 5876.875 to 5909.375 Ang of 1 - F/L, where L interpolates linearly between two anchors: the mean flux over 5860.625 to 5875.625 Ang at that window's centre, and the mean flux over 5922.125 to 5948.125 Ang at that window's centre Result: 2.4 Ang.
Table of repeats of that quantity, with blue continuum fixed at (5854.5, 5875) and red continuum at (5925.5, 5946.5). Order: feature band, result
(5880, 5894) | 1.3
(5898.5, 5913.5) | 0.4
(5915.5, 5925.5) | 0.1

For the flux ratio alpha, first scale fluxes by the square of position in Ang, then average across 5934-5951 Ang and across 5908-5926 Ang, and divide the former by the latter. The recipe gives 1.0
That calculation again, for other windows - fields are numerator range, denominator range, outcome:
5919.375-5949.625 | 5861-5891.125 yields 1.04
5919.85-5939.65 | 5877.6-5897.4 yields 1.11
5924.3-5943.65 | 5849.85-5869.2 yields 1.04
